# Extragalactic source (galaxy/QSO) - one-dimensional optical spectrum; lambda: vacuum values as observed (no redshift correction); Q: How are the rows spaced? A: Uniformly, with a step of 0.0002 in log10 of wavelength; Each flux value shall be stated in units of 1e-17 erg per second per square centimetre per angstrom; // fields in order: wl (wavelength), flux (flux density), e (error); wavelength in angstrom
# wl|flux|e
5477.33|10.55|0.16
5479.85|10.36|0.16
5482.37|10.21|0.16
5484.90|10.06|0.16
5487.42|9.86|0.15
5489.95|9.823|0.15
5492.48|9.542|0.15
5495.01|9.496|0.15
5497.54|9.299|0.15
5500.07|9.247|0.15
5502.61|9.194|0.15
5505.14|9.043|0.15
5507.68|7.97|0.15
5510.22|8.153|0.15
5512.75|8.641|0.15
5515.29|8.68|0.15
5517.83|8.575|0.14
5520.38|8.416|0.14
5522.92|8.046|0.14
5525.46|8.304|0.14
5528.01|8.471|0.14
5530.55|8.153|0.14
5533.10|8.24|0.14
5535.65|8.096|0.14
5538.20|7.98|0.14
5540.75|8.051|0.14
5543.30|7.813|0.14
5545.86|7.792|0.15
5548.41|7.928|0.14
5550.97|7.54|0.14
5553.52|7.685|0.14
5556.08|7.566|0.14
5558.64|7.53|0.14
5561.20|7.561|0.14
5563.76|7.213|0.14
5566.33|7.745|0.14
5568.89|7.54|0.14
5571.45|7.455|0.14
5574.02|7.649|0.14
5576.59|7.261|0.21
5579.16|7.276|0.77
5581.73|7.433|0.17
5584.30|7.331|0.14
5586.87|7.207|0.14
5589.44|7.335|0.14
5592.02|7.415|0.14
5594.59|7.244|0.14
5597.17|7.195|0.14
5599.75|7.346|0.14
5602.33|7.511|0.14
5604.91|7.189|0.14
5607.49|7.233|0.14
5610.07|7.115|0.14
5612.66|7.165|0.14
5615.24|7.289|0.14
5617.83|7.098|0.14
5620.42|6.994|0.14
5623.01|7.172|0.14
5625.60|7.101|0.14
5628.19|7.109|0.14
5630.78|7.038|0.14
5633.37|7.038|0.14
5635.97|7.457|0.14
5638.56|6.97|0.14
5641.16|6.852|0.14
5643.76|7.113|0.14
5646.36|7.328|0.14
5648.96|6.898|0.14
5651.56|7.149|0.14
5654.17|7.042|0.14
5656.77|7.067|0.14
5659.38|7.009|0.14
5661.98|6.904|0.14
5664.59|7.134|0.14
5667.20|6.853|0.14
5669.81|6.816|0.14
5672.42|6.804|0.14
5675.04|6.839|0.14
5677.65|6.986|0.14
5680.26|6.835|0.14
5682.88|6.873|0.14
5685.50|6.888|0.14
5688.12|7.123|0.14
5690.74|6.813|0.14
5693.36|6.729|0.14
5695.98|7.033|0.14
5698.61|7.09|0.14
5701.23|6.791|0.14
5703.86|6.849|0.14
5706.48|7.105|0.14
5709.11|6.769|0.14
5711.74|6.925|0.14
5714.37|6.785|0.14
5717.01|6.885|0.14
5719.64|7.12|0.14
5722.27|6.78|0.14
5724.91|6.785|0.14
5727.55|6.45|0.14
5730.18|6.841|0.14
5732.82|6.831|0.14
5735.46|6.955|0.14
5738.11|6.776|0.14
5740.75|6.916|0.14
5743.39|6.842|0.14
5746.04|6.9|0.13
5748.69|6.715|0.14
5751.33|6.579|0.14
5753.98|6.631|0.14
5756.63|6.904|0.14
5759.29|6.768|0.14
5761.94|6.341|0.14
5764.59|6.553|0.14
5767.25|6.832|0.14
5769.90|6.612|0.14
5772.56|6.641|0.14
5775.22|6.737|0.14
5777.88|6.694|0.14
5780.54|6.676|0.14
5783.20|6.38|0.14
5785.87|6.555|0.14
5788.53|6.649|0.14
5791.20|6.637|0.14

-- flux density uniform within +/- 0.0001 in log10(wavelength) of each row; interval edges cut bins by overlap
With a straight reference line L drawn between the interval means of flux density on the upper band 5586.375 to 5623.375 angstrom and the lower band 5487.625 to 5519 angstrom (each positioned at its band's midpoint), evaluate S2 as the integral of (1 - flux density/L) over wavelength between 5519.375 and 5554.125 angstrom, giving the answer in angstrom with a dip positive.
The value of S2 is 1.6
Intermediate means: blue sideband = 9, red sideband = 7.24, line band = 8.04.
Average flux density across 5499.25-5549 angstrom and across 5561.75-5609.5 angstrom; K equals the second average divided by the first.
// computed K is 0.88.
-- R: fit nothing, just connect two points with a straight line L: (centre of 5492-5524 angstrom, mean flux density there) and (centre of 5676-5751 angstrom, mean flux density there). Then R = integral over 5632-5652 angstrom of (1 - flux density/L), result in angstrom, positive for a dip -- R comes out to 1.2 angstrom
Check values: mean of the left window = 8.78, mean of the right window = 6.87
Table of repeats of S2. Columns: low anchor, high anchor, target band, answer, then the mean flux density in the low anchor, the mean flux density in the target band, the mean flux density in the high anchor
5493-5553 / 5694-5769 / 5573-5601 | 2.1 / 8.4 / 7.33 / 6.81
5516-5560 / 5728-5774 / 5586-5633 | 2.4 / 8.02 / 7.21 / 6.74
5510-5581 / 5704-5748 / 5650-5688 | 1.2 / 7.9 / 6.95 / 6.85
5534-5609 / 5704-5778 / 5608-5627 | 0.5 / 7.52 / 7.14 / 6.78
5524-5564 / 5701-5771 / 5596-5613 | 0.6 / 7.89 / 7.25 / 6.79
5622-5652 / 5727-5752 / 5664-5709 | 0.3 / 7.1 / 6.91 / 6.8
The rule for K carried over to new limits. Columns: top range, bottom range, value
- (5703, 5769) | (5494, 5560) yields 0.82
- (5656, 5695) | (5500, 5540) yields 0.82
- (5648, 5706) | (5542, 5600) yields 0.93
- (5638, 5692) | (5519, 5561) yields 0.87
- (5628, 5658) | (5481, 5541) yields 0.80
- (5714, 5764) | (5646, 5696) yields 0.98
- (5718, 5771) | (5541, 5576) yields 0.89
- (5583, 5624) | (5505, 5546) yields 0.88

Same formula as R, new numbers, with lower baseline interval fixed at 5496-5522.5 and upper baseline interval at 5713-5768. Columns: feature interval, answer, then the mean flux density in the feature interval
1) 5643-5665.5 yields 1.27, 7.07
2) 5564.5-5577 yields 1.00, 7.53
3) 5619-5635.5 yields 1.33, 7.09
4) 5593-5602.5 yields 0.79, 7.31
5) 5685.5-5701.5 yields 0.51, 6.94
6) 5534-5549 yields 0.86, 7.95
